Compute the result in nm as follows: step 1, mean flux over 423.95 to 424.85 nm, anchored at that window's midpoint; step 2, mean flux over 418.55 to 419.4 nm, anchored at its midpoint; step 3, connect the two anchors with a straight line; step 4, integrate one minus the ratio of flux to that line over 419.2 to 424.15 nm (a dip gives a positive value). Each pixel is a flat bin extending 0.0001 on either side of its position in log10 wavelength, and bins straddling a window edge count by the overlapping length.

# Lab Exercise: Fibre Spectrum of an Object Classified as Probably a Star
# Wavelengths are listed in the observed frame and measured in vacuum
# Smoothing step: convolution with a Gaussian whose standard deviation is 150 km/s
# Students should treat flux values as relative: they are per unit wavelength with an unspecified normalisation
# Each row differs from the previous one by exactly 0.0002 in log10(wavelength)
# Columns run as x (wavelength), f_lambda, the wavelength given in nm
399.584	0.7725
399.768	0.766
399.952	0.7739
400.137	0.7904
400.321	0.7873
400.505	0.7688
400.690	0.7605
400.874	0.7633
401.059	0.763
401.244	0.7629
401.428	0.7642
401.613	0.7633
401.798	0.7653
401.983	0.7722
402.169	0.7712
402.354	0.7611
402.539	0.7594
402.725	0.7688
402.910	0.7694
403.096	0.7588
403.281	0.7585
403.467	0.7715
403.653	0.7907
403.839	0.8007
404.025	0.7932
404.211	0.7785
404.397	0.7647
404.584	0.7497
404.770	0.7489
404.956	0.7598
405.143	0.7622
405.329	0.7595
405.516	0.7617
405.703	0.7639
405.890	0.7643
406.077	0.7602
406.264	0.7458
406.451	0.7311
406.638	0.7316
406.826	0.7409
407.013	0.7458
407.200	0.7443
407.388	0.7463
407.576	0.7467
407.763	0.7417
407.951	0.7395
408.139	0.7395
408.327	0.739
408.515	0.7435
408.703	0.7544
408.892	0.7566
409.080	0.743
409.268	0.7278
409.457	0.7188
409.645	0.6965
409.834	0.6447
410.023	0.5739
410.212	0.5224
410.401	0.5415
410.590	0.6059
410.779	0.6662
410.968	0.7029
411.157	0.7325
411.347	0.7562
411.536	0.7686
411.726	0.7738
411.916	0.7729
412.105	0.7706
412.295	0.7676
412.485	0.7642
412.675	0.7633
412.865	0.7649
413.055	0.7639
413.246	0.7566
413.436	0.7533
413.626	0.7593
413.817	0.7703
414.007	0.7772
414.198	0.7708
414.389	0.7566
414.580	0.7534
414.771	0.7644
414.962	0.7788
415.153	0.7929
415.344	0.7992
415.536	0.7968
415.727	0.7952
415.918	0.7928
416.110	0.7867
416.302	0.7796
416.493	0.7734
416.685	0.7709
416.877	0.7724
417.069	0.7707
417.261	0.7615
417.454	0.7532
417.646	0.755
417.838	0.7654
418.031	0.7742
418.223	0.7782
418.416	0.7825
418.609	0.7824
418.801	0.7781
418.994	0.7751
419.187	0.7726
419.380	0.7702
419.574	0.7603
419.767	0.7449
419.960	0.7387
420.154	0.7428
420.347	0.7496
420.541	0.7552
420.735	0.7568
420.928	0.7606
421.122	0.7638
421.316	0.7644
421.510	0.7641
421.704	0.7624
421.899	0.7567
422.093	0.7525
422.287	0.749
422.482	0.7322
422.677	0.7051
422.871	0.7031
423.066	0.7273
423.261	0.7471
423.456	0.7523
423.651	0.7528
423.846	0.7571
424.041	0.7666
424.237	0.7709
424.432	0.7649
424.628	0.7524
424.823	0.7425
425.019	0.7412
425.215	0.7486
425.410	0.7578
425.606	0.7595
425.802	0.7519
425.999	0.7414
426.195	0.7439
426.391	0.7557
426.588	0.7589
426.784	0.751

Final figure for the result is 0.121 nm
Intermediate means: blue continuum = 0.777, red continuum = 0.761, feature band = 0.75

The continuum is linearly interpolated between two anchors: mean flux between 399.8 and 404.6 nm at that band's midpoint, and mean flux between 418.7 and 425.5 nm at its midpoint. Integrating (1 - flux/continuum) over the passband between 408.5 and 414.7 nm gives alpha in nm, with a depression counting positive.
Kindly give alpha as 0.31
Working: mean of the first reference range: 0.771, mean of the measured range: 0.724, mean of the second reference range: 0.753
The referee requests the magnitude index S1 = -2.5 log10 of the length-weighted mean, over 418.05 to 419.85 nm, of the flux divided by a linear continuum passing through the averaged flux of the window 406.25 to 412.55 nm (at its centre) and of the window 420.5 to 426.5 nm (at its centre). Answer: -0.05 mag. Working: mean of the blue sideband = 0.717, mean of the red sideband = 0.75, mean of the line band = 0.772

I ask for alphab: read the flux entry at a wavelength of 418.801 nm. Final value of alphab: 0.7781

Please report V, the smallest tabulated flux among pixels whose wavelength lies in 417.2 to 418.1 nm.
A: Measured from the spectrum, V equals 0.7532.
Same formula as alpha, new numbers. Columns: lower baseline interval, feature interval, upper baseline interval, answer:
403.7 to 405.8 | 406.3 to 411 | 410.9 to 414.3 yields 0.38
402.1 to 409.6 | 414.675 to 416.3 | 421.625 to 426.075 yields -0.08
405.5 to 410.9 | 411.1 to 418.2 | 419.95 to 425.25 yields -0.41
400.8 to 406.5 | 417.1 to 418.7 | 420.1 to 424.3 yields -0.03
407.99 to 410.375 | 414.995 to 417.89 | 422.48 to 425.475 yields -0.24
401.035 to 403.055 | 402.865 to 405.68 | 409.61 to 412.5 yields -0.08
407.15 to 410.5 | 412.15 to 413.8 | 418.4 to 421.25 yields -0.09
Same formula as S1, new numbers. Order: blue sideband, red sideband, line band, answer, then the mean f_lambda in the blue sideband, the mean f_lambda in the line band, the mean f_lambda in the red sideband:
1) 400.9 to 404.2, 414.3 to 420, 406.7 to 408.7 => 0.040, 0.77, 0.743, 0.773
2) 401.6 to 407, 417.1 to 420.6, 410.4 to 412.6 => 0.053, 0.763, 0.727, 0.763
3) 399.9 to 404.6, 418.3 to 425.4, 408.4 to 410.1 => 0.083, 0.771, 0.708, 0.754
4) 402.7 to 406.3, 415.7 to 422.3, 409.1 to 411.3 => 0.172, 0.767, 0.654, 0.766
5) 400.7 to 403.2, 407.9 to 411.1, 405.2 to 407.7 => -0.050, 0.765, 0.75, 0.683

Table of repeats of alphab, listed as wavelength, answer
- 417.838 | 0.7654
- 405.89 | 0.7643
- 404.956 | 0.7598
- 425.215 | 0.7486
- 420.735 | 0.7568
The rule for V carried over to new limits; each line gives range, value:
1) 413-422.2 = 0.7387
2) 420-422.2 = 0.7428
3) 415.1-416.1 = 0.7928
